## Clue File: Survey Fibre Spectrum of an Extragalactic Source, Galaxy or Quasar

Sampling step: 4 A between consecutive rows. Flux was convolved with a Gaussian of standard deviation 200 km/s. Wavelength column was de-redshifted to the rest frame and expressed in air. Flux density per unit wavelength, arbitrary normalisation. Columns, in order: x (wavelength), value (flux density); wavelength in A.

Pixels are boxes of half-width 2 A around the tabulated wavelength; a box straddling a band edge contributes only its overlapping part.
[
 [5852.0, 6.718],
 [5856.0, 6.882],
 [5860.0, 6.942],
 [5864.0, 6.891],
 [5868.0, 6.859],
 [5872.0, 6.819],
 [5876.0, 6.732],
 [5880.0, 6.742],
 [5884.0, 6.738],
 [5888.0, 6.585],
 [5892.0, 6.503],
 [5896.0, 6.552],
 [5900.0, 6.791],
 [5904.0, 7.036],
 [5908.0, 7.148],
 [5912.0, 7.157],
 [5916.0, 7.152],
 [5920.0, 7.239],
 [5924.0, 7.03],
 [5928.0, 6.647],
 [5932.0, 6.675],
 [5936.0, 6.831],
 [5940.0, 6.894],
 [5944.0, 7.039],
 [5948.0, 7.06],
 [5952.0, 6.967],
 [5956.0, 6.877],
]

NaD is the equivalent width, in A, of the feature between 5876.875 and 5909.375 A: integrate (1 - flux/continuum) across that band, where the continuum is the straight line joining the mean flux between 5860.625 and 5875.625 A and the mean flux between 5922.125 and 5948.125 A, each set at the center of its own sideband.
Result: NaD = 0.49 A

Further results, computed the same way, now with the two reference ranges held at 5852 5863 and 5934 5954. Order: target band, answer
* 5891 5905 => 0.4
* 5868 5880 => 0.2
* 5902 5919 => -0.5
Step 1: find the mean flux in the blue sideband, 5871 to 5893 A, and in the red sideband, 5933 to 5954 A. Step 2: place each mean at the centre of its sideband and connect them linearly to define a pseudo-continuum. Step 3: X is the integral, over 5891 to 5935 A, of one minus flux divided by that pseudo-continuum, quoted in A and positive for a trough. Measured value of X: -0.6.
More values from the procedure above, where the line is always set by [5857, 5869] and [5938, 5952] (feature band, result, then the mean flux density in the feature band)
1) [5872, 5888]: 0.4 A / 6.73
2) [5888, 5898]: 0.6 A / 6.54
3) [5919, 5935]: 0.2 A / 6.87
